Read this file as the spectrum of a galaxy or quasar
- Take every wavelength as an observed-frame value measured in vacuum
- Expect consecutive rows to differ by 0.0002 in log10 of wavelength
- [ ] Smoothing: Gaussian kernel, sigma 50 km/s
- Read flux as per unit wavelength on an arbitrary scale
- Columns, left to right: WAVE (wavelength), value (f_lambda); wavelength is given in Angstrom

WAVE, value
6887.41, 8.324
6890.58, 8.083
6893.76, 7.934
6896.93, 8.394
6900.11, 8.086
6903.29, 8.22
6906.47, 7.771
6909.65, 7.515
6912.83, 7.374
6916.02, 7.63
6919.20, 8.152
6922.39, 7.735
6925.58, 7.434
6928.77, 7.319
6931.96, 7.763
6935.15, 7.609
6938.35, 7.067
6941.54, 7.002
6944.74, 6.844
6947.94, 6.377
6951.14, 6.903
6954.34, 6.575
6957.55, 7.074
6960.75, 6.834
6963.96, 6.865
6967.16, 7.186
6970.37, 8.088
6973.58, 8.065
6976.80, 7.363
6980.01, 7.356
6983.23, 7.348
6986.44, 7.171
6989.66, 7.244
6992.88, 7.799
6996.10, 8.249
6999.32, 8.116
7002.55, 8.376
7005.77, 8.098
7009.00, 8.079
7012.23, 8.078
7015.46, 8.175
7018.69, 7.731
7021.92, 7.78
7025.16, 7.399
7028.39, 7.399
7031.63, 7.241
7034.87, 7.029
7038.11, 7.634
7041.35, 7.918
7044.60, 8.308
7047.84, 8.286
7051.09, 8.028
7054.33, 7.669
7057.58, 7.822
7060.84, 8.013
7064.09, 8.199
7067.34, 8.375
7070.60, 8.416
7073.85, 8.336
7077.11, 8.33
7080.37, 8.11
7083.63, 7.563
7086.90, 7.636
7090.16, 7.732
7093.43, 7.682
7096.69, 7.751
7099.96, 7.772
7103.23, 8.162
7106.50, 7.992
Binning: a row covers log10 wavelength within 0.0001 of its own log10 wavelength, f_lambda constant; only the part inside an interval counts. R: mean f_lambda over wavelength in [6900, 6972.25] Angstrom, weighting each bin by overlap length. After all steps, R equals 7.35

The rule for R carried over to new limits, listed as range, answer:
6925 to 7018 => 7.47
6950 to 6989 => 7.24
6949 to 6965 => 6.83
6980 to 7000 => 7.61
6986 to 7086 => 7.91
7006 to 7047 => 7.75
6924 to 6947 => 7.27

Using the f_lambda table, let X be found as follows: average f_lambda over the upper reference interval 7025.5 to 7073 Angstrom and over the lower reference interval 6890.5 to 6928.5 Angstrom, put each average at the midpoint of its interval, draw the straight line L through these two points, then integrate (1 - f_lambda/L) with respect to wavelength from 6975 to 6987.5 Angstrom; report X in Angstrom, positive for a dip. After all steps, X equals 0.8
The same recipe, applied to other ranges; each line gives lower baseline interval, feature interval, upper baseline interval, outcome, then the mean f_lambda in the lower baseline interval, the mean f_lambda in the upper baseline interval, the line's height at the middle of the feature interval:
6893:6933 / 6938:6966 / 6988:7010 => 3.7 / 7.79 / 7.99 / 7.88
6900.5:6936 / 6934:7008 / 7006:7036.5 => 3.0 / 7.7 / 7.68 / 7.69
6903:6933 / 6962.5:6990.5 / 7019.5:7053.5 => 1.0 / 7.67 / 7.7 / 7.69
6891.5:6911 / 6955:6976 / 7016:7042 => 1.2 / 7.99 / 7.53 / 7.76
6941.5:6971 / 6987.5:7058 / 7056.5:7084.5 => -1.8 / 6.94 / 8.15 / 7.64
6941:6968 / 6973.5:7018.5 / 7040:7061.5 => -2.9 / 6.84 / 8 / 7.34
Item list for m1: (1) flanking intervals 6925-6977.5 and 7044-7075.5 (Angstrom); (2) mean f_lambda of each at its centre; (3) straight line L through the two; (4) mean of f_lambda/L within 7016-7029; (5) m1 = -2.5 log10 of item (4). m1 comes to 0.02 mag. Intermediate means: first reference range 7.19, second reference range 8.14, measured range 7.64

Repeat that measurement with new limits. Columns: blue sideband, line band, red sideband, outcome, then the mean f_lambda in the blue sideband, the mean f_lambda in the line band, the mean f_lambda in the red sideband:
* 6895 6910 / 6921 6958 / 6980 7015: 0.118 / 8.04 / 7.14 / 7.84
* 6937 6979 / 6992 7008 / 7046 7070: -0.088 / 7.1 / 8.14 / 8.07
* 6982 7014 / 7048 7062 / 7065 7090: 0.015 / 7.86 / 7.92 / 8.09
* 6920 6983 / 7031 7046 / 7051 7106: 0.015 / 7.25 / 7.64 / 7.98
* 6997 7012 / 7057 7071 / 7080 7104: -0.036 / 8.16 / 8.16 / 7.77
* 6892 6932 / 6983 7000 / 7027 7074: 0.028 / 7.8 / 7.66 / 7.9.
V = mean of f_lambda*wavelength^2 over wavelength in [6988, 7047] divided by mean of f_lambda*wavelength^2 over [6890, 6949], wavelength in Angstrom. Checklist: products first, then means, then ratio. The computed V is 1.1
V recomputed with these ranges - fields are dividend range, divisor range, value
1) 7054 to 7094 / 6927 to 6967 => 1.18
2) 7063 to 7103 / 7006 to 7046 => 1.05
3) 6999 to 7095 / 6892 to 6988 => 1.10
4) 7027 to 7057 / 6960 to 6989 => 1.07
